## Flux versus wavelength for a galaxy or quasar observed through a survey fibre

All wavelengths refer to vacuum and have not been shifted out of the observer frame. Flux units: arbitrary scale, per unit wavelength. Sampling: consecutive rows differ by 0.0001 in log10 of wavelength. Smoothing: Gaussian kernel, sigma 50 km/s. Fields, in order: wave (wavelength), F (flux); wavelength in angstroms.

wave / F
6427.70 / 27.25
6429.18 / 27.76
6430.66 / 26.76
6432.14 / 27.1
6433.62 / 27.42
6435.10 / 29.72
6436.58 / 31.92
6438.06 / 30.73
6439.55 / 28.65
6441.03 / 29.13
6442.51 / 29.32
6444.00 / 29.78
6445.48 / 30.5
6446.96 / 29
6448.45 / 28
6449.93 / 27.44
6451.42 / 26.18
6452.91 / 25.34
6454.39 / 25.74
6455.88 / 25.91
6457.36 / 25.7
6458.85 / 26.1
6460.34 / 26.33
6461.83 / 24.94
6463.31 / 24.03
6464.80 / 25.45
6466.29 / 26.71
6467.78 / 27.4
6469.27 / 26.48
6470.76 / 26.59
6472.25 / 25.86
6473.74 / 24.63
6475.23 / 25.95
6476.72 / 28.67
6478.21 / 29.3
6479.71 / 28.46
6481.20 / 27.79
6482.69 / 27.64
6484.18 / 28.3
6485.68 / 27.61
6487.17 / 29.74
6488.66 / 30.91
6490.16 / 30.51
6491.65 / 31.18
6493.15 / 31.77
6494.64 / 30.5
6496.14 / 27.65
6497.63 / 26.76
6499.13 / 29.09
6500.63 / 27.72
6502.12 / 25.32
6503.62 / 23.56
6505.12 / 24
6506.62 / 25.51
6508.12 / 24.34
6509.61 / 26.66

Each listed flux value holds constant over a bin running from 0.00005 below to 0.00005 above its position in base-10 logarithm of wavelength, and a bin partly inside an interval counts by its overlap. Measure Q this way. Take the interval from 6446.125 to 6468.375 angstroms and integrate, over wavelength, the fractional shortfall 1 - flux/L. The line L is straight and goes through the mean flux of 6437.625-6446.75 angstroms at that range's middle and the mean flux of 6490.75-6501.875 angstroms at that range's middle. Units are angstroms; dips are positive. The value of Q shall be 2.4 angstroms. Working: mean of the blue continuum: 29.6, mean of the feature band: 26.3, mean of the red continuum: 29.1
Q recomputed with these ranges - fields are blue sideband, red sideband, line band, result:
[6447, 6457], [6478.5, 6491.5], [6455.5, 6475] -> 1.20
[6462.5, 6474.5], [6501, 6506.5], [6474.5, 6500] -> -3.73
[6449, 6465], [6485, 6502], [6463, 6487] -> 0.40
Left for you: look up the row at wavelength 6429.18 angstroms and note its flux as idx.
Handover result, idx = 27.76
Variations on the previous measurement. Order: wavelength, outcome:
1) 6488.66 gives 30.91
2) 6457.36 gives 25.7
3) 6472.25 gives 25.86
